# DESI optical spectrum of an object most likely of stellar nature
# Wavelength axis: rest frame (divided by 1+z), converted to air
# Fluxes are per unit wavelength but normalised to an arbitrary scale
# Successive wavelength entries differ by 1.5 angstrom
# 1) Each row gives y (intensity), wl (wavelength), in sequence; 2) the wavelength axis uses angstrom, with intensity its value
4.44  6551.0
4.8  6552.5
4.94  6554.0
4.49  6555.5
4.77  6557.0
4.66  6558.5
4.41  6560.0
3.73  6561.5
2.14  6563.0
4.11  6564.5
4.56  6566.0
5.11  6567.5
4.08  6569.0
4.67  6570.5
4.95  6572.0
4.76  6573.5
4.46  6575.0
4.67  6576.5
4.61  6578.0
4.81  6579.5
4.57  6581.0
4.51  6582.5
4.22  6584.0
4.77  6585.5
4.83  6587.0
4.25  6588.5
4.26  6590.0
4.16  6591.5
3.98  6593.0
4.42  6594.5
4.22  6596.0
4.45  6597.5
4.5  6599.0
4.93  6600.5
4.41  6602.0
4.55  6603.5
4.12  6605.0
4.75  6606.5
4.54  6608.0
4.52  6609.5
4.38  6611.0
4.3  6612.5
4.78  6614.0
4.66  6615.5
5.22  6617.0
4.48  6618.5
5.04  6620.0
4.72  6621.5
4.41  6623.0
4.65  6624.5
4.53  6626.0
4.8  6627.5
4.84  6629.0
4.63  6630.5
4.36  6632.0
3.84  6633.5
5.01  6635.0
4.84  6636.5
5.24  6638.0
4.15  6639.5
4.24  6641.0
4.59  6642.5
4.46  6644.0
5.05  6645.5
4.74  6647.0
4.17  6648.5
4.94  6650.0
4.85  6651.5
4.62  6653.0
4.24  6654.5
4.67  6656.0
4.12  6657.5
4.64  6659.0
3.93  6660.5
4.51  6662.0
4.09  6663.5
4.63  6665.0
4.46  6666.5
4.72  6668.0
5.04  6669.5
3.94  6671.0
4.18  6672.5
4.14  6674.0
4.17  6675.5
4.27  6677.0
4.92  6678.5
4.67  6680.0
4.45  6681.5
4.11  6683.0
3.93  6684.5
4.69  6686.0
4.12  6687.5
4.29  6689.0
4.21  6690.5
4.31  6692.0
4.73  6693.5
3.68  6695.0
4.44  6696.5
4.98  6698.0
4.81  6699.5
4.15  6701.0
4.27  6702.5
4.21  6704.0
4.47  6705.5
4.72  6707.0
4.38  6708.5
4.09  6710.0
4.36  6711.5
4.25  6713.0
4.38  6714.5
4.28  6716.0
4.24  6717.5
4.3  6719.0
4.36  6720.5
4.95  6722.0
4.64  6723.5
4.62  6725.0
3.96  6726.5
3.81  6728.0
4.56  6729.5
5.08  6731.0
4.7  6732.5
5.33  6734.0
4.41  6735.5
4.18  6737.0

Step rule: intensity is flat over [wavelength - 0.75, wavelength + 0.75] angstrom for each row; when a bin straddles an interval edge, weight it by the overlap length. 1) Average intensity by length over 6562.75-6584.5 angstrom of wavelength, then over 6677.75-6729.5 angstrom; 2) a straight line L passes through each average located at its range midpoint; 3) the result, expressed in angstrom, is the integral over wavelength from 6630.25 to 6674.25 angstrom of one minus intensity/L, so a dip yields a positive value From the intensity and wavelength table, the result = -0.89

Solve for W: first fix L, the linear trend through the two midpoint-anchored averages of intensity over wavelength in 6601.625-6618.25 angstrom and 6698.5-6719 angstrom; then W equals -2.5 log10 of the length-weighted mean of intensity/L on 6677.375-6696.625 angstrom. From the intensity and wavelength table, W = 0.02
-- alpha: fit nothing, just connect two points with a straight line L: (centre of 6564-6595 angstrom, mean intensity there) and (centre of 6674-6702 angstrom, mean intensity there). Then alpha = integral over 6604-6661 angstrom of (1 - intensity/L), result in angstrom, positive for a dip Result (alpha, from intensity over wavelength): -1.7 angstrom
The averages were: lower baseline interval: 4.52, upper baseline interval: 4.38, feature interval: 4.58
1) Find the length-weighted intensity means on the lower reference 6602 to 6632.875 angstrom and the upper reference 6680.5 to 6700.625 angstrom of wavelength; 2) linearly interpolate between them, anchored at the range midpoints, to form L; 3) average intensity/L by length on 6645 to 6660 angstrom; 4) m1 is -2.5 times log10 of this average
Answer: -0.02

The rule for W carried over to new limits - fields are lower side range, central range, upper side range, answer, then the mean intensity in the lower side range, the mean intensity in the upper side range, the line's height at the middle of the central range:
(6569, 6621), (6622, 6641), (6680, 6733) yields -0.02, 4.55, 4.39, 4.49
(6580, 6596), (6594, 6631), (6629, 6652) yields -0.02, 4.4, 4.61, 4.5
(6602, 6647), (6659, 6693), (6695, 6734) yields 0.04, 4.61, 4.44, 4.51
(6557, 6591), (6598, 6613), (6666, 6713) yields -0.02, 4.42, 4.38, 4.41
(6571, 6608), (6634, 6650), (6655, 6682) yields -0.05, 4.51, 4.42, 4.45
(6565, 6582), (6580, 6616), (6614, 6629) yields 0.05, 4.65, 4.73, 4.69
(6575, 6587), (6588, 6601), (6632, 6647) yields 0.06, 4.6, 4.6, 4.6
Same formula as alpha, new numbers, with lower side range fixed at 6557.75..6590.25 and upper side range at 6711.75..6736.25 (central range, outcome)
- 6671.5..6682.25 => 0.19 angstrom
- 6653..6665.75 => 0.25 angstrom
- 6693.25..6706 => 0.21 angstrom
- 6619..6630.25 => -0.66 angstrom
